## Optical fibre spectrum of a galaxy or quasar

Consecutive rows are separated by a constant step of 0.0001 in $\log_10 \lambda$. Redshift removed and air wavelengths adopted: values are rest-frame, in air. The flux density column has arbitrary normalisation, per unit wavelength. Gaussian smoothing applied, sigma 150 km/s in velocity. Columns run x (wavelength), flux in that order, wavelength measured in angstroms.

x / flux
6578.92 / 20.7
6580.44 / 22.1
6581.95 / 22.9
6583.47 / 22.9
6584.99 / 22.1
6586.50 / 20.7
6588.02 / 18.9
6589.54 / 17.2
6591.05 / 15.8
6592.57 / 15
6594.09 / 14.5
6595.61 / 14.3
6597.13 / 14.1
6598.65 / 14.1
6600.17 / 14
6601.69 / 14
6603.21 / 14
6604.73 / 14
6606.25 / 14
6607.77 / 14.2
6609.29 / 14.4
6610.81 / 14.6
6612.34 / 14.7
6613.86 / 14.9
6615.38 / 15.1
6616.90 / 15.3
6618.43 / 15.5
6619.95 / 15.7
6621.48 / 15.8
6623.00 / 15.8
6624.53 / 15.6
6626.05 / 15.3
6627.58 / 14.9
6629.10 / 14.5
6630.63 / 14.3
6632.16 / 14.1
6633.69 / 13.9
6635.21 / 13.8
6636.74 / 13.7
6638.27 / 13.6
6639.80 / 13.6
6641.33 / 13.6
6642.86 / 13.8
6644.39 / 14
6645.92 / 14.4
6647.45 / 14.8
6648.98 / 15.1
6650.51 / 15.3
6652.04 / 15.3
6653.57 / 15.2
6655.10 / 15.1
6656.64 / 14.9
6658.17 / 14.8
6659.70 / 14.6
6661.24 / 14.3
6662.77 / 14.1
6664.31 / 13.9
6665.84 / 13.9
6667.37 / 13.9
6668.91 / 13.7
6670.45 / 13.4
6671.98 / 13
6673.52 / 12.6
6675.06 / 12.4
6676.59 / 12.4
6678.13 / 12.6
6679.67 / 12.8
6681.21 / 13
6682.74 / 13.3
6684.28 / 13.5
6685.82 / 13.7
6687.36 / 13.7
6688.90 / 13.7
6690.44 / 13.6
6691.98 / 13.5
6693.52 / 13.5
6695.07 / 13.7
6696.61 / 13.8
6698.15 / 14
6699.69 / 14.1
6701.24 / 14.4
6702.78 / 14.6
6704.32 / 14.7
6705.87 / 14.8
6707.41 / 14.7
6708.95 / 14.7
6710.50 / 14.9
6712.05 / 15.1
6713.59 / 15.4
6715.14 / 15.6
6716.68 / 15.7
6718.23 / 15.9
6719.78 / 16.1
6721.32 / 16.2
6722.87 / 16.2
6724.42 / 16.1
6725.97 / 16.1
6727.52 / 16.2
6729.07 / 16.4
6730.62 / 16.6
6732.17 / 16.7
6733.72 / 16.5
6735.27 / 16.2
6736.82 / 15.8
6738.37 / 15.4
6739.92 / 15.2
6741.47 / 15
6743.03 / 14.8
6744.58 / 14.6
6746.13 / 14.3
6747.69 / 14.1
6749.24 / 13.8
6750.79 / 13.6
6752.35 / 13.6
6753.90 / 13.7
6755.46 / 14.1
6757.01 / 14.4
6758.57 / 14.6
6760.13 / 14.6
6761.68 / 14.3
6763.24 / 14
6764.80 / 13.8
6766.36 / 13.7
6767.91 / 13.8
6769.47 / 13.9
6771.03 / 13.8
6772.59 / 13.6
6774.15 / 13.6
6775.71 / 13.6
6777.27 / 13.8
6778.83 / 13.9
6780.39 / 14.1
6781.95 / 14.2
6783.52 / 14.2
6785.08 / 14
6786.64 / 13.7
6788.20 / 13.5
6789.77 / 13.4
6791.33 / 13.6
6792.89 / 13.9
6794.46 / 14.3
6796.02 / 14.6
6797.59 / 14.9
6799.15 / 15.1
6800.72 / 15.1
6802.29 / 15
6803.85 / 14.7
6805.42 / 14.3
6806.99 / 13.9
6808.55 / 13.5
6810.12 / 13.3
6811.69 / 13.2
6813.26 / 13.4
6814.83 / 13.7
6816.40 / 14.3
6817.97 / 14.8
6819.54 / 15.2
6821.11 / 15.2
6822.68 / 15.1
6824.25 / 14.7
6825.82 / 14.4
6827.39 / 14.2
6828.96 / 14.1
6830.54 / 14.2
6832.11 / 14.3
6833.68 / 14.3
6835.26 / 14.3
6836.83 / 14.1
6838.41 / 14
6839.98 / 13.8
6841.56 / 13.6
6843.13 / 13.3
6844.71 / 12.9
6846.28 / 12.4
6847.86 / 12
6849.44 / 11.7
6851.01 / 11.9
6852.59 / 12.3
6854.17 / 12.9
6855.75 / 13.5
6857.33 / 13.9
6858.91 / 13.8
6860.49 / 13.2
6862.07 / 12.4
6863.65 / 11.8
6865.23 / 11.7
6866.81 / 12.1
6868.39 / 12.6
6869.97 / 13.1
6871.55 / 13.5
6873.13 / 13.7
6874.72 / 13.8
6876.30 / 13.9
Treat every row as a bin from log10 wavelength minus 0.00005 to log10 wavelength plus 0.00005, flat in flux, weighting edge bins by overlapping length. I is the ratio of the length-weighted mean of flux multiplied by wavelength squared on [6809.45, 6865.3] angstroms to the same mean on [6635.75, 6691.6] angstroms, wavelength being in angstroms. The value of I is 1.03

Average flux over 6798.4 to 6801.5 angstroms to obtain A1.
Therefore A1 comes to 15.1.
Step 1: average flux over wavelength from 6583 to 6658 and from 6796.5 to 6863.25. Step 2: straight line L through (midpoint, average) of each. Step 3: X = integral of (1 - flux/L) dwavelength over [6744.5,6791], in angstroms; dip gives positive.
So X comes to 0.9 angstroms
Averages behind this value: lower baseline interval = 15.2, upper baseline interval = 13.8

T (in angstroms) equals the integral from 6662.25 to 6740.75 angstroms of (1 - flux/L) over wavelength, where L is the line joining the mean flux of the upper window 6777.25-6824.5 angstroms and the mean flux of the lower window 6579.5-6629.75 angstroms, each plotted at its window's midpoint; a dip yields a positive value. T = 3.1 angstroms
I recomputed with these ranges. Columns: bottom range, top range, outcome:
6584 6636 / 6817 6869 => 0.94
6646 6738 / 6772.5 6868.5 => 0.98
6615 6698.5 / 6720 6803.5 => 1.07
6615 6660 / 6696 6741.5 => 1.08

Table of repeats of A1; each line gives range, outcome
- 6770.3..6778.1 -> 13.7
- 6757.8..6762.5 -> 14.5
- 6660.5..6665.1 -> 14.1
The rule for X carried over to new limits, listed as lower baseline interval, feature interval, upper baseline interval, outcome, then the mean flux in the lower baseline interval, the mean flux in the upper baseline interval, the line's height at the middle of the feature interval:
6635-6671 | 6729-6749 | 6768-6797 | -2.0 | 14.3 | 13.9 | 14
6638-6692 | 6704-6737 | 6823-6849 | -4.6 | 13.9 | 13.8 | 13.8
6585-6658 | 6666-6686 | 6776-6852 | 2.1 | 15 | 14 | 14.7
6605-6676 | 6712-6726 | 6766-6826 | -1.6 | 14.4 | 14.1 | 14.3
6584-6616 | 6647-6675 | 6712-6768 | 1.9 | 15.5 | 15.1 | 15.3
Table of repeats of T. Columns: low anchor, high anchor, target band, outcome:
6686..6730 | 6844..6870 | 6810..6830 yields -1.7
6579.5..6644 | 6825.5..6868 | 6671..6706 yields 3.1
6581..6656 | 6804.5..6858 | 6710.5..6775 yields -2.4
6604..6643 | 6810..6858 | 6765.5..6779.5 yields 0.2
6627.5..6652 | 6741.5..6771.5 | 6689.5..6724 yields -1.5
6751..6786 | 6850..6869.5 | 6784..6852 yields -3.5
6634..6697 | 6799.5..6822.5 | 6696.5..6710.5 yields -0.5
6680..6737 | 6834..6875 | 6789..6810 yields -0.9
